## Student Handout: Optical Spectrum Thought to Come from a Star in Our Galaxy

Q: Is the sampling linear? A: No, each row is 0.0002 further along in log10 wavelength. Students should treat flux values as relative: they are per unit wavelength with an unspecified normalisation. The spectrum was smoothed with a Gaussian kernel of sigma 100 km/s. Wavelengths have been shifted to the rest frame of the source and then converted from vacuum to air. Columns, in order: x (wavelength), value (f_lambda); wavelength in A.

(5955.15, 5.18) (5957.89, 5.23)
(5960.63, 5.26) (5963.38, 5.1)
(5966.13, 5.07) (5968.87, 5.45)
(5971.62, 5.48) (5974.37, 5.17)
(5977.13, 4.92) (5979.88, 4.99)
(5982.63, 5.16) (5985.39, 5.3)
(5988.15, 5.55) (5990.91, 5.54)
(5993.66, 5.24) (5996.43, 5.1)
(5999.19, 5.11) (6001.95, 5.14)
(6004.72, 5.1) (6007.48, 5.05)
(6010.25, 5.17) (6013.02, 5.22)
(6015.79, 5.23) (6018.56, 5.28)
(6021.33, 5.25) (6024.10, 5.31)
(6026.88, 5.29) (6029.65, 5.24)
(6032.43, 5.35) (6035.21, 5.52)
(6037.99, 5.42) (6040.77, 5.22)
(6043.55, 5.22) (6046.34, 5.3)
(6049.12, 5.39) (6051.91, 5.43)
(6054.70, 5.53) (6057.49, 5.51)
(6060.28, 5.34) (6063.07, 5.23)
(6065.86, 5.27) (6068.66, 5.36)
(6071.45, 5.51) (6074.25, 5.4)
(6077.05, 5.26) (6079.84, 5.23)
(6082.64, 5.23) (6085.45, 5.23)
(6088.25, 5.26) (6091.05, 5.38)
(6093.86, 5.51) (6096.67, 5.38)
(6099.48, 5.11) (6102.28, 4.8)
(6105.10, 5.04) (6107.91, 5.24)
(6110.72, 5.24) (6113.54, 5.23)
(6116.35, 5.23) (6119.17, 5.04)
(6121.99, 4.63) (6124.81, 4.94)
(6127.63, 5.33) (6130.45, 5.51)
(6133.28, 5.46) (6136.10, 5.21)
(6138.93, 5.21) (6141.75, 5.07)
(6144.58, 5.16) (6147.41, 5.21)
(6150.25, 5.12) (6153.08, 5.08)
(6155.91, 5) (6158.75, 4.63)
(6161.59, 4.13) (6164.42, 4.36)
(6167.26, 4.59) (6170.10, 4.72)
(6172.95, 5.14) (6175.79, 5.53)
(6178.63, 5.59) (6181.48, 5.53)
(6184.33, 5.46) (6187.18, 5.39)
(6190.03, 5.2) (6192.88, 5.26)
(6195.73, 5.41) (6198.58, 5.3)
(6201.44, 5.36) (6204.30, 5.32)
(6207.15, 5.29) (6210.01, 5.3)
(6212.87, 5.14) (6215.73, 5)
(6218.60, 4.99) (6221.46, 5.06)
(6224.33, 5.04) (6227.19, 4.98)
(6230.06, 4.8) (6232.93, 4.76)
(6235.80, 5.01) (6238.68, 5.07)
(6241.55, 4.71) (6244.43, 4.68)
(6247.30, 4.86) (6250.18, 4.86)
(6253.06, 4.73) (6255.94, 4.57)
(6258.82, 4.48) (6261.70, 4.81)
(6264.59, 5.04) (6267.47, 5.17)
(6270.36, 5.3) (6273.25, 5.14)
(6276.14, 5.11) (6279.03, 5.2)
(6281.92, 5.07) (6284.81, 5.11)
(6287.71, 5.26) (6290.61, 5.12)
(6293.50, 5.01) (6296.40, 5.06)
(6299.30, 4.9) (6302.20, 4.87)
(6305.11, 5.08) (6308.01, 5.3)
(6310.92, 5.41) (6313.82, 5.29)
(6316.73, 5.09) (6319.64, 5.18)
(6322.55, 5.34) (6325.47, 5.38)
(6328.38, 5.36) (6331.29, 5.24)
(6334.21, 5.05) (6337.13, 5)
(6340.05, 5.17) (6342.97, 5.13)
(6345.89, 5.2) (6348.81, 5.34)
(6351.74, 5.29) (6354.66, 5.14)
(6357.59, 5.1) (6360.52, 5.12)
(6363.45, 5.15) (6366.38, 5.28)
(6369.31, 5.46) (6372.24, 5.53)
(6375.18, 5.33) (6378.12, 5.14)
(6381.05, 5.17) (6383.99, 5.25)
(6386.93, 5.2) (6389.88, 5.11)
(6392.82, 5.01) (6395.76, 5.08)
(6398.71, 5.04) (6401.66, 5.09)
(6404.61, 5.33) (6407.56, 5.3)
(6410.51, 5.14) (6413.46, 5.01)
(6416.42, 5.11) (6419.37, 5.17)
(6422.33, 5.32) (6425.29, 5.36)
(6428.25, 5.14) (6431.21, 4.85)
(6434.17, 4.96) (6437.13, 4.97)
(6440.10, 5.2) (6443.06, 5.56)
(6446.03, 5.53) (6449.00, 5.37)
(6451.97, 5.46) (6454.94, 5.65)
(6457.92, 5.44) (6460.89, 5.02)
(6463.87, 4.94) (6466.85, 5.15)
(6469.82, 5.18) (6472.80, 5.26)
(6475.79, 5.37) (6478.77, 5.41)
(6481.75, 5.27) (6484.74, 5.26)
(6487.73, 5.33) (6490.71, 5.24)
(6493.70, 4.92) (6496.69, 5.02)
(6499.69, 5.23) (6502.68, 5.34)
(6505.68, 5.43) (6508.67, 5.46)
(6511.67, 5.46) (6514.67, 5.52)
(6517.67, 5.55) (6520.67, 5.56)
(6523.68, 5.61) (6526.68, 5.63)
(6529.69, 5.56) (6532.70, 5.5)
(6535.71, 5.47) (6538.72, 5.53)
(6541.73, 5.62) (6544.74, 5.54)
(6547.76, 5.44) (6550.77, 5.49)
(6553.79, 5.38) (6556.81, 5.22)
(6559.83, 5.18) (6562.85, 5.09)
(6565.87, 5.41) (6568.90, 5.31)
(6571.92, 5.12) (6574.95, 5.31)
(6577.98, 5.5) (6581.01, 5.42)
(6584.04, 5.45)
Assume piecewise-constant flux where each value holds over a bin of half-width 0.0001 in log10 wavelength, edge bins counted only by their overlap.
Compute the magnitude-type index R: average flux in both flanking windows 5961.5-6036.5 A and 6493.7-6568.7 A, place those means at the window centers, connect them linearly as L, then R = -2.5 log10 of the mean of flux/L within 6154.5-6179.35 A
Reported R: 0.10 mag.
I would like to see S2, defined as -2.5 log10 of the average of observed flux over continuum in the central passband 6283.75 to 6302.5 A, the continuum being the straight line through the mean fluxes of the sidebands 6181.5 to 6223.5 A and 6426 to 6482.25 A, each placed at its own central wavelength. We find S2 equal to 0.04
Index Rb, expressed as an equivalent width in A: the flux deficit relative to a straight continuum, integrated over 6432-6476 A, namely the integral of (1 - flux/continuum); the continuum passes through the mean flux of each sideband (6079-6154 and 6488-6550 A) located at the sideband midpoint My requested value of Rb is 1.1 A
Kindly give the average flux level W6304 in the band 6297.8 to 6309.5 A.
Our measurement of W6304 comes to 5.04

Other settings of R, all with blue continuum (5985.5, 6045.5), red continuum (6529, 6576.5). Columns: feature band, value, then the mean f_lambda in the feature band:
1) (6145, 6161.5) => 0.075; 4.94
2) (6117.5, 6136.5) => 0.027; 5.16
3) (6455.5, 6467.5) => 0.039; 5.17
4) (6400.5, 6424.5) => 0.033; 5.19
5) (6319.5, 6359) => 0.026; 5.21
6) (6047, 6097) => -0.016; 5.36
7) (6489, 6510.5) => 0.027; 5.24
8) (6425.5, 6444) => 0.049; 5.12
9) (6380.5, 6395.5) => 0.043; 5.14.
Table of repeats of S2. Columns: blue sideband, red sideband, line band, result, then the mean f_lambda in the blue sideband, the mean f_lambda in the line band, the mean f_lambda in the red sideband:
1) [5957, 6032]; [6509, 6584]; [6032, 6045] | -0.02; 5.22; 5.34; 5.43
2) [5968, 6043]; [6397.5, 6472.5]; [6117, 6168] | 0.05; 5.25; 4.99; 5.21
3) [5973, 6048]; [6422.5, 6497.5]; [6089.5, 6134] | 0.01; 5.24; 5.19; 5.24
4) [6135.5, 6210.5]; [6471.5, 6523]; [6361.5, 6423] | 0.01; 5.13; 5.2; 5.34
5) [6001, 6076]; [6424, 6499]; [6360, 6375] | -0.01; 5.31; 5.32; 5.23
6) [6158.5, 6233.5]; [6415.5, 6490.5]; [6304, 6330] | -0.02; 5.1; 5.27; 5.25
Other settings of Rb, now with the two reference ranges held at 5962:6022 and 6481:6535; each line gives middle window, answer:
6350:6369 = 0.48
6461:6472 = 0.57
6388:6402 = 0.73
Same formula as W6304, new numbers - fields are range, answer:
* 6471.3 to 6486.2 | 5.31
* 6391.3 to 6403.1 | 5.06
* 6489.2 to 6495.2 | 5.09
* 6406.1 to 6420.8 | 5.15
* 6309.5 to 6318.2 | 5.27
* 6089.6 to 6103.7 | 5.23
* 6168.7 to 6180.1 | 5.25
